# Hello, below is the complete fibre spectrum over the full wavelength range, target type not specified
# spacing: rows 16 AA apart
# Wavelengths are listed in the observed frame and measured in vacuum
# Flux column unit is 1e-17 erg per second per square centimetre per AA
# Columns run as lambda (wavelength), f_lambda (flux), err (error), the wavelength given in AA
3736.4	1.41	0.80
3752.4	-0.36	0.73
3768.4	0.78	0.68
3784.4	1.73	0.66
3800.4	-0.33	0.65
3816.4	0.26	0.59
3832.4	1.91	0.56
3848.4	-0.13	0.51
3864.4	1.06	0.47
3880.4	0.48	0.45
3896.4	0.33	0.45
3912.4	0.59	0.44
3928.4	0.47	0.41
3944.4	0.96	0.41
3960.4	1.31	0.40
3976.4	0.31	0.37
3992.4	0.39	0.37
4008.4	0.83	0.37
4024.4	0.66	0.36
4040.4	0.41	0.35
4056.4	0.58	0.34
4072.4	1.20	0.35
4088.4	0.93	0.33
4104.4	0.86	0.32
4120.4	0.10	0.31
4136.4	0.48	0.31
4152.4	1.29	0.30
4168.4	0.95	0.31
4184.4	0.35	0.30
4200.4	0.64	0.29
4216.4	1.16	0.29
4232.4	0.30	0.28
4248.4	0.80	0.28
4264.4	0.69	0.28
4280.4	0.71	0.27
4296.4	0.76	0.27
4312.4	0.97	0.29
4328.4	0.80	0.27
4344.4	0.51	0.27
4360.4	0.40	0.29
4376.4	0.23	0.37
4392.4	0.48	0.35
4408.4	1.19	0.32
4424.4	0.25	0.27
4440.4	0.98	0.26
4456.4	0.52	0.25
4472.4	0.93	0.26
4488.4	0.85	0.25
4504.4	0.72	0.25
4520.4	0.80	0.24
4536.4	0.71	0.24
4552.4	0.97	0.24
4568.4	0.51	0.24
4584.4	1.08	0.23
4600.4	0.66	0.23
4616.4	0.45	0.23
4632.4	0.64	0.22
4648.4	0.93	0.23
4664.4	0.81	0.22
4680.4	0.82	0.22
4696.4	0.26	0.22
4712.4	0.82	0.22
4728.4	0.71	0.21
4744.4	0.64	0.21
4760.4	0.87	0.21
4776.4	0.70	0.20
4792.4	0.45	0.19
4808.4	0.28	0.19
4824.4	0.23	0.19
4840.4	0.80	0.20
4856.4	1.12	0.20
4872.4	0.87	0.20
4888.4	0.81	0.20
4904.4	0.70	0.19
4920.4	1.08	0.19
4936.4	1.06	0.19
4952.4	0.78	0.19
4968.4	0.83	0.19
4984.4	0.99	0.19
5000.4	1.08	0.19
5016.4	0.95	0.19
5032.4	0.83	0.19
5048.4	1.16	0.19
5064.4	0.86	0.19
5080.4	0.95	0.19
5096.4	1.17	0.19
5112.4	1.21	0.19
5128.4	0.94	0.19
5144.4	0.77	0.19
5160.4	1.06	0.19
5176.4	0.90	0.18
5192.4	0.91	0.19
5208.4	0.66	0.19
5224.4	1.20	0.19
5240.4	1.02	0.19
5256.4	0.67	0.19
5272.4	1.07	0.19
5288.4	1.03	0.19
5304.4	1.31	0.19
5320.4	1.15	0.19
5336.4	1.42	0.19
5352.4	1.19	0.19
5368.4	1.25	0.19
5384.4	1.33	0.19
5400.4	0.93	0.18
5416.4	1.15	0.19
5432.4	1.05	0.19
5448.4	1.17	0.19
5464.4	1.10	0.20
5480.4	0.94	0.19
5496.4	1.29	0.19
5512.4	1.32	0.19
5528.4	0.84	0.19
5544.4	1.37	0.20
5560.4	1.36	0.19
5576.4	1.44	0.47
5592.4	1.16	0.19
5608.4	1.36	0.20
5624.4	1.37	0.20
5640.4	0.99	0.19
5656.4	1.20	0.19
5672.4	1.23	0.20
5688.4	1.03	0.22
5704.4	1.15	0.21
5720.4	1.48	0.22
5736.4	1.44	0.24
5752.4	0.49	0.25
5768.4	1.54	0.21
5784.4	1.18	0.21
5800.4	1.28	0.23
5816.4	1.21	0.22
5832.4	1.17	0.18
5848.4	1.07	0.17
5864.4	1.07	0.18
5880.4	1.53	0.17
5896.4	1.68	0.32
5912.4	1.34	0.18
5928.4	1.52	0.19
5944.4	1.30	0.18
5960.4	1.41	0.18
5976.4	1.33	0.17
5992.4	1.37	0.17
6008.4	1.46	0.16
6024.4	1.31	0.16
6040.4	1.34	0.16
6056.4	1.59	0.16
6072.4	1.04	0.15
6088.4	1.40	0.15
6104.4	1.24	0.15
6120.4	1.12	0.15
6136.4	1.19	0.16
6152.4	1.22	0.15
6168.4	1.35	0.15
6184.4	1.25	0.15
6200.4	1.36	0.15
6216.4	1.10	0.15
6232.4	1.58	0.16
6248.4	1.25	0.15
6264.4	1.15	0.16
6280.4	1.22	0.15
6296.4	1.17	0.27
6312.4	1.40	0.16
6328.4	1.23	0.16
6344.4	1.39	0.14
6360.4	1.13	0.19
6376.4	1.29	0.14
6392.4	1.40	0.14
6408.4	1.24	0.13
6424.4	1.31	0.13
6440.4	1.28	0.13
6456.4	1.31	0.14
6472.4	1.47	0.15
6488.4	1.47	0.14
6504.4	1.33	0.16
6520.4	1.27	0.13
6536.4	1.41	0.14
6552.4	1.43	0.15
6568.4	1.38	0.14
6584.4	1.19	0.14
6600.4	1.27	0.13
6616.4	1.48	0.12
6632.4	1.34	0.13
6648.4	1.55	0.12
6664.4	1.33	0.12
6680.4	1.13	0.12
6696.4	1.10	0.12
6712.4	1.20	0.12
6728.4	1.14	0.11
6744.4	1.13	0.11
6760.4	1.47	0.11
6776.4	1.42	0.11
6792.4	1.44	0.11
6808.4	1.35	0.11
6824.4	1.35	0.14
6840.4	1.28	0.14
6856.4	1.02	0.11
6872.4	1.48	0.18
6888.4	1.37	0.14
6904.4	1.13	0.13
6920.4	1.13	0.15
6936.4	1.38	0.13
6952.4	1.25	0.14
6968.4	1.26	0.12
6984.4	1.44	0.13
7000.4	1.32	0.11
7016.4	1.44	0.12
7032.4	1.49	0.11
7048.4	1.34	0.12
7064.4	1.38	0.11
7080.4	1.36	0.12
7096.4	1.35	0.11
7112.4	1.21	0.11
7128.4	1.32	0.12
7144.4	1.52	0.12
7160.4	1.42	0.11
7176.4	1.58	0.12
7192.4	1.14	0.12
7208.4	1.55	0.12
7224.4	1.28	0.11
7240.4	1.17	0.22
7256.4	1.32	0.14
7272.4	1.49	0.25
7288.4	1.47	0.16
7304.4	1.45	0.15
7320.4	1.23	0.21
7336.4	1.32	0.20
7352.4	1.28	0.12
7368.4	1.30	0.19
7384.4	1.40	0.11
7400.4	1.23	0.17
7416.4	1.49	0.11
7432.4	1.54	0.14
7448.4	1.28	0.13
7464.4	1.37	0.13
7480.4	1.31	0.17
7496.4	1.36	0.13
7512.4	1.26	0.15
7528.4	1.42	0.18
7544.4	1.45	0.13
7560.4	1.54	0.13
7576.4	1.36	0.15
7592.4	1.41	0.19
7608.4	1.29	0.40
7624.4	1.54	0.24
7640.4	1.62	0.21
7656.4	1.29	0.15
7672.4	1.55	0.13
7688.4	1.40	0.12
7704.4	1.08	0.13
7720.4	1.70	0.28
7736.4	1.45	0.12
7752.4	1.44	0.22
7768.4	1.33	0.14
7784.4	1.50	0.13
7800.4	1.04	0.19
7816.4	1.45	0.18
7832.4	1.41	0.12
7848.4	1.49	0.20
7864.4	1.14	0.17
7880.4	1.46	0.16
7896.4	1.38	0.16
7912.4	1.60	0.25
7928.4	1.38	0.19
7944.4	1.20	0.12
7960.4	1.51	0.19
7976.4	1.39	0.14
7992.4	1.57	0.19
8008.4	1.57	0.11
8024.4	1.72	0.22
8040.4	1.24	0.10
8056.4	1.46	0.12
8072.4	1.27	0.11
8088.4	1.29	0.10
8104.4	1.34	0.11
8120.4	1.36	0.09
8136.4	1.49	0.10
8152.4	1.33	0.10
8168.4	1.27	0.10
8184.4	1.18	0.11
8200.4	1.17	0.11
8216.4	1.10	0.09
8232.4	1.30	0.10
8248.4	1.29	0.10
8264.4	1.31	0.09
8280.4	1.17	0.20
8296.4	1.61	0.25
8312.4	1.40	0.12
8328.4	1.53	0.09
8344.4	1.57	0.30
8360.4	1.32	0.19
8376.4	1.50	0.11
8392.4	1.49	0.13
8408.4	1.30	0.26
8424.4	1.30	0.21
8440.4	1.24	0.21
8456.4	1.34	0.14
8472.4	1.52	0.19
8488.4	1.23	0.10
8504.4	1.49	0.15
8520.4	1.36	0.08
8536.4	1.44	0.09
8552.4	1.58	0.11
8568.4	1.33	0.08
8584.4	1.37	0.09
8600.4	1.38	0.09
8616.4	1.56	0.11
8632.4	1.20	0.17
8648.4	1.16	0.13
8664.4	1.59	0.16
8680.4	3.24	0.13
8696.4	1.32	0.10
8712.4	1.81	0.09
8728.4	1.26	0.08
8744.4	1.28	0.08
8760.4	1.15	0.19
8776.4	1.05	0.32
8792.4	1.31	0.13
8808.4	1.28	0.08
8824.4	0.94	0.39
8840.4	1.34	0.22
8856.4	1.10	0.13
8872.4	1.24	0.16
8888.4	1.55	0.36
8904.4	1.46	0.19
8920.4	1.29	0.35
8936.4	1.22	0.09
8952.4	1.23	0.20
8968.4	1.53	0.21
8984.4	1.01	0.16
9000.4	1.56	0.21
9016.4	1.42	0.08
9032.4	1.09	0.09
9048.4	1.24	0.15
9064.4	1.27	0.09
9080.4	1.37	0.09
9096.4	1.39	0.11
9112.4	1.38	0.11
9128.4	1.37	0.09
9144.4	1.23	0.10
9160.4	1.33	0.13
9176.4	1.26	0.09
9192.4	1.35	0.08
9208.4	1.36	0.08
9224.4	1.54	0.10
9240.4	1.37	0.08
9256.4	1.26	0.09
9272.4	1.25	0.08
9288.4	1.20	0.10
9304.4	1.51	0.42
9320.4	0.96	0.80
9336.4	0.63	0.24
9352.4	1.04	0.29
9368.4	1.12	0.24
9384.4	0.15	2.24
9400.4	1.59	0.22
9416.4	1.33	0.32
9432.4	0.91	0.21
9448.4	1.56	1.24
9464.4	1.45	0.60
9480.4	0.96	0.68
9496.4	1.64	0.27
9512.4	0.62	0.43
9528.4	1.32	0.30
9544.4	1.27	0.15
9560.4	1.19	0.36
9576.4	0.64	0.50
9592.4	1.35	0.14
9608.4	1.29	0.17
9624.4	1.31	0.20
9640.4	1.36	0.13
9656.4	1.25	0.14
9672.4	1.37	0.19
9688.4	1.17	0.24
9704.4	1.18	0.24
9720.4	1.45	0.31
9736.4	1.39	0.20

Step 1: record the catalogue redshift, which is 0.323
